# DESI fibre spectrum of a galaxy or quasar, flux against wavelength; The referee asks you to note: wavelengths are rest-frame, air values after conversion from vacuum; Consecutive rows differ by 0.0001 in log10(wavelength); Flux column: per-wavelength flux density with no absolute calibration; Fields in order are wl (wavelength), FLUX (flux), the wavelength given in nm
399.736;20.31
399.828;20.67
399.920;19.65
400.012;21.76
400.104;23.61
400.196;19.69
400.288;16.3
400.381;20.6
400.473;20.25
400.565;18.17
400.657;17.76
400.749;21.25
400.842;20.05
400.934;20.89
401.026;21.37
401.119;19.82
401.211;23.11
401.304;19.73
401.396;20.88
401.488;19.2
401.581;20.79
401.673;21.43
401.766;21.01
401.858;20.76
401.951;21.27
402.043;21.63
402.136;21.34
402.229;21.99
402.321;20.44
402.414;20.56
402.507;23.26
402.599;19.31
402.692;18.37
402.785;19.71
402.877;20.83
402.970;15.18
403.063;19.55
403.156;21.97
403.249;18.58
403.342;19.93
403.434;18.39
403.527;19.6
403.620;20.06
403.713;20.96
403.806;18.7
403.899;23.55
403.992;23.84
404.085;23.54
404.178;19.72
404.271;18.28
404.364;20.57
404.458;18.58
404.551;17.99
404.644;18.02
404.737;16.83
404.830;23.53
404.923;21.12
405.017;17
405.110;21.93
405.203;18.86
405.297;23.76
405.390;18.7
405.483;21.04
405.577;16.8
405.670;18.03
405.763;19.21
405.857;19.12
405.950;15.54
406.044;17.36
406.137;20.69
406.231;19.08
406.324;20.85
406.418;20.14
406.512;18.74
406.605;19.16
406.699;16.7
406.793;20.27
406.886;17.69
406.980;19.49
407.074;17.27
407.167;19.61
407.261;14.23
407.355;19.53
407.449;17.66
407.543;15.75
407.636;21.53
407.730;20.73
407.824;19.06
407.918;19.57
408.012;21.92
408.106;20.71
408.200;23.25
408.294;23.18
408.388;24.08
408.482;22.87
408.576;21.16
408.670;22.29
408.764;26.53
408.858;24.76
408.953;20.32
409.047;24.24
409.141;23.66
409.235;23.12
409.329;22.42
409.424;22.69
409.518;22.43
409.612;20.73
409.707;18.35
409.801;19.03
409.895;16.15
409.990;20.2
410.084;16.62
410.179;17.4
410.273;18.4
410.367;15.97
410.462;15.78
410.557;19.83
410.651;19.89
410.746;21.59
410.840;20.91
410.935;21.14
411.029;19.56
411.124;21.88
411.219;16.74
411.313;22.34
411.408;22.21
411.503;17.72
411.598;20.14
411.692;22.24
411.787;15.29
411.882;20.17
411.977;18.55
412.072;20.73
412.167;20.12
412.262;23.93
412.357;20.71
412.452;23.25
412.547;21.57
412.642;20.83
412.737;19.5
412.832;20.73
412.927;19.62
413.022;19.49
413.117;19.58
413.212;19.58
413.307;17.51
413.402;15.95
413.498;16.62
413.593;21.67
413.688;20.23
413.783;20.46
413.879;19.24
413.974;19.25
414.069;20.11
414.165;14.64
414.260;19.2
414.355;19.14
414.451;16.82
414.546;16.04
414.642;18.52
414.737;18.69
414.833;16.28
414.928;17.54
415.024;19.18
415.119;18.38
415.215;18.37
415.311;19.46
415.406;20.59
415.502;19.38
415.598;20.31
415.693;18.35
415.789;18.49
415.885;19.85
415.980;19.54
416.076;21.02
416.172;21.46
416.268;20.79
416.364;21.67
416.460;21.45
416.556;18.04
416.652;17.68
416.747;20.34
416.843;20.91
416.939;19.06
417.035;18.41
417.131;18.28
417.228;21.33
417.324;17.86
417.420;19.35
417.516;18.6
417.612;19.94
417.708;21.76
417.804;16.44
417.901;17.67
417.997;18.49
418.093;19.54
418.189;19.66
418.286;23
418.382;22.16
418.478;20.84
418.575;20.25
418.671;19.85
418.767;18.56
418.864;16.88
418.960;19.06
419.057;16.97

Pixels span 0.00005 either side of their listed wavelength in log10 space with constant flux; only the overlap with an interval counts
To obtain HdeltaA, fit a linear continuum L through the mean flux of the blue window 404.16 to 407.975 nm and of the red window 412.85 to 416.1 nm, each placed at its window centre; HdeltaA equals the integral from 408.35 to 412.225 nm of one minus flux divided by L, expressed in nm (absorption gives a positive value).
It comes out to -0.32 nm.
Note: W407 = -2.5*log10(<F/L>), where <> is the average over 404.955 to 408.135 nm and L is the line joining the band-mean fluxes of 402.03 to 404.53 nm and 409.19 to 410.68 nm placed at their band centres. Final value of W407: 0.04 mag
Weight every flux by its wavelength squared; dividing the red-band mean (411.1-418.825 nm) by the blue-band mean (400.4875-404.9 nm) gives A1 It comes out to 1.02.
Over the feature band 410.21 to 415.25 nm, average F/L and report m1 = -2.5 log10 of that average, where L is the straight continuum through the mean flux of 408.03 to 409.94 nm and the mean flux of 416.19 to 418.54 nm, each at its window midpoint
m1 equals 0.09 mag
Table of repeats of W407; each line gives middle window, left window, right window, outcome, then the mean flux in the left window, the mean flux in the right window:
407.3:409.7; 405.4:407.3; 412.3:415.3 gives -0.16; 18.6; 19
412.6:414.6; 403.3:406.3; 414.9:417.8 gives 0.04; 19.7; 19.5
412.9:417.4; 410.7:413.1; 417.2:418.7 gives 0.06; 20.4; 19.8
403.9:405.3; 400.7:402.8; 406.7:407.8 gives -0.03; 20.8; 18.5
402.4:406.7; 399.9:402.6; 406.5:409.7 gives 0.06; 20.6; 20.8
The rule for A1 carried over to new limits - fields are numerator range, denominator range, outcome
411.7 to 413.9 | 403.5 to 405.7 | 1.03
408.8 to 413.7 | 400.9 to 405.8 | 1.03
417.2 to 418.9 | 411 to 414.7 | 1.03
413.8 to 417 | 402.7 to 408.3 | 1.03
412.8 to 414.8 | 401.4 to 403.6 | 0.98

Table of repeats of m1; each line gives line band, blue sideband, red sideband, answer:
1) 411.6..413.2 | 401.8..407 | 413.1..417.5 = -0.06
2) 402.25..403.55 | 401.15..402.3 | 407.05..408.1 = 0.05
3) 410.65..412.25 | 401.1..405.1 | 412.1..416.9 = -0.03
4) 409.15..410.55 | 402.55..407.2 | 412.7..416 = -0.01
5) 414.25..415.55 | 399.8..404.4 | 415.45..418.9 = 0.08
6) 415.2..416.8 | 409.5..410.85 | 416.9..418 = -0.05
